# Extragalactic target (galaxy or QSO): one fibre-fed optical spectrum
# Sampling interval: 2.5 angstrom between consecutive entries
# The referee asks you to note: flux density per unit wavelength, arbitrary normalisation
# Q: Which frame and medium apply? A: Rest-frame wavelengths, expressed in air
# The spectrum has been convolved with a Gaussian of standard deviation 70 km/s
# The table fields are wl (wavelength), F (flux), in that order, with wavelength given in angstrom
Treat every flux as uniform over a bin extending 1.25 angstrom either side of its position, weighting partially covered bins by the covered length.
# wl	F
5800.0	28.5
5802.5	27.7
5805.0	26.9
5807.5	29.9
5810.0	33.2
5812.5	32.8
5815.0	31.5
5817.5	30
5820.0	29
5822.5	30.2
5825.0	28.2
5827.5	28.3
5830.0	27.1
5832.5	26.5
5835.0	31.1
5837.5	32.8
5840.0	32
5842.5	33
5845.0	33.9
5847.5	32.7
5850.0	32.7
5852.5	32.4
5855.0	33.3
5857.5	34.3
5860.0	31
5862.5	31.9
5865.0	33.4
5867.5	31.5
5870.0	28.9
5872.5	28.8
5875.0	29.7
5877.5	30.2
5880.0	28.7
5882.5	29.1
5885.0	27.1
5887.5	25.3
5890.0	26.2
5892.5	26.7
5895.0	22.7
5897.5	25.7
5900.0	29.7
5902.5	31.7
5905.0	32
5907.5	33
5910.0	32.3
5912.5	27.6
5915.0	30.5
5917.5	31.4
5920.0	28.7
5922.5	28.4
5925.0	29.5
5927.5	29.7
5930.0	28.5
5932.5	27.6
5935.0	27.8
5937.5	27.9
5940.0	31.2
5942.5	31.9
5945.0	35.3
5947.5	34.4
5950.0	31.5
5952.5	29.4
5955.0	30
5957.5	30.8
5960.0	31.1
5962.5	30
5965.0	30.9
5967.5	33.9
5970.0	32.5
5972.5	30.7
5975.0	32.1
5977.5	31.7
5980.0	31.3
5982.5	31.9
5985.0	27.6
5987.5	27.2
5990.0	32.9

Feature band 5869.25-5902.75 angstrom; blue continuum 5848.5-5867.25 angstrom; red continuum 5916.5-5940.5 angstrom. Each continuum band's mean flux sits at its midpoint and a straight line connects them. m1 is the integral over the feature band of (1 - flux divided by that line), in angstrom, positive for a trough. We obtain 3.7 angstrom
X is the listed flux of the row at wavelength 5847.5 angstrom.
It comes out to 32.7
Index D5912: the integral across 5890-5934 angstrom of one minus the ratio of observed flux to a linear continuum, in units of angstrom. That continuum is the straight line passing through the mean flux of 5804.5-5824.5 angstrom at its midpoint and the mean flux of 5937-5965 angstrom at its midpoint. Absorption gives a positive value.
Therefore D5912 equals 2.8 angstrom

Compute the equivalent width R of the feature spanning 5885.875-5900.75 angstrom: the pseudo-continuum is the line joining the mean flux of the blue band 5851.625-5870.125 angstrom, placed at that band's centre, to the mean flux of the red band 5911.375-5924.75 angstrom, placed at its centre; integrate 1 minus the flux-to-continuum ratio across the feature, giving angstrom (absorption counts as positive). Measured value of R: 2.3 angstrom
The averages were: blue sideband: 32.3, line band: 26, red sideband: 29.3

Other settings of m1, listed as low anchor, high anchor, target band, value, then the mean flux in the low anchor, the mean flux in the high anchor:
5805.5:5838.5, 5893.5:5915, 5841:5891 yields -1.8 angstrom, 30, 29.4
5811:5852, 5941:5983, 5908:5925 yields 0.8 angstrom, 30.8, 31.7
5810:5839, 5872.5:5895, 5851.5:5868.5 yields -2.4 angstrom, 29.9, 27.6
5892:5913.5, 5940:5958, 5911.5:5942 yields 1.4 angstrom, 29.1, 31.9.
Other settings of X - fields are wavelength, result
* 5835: 31.1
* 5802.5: 27.7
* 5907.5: 33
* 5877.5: 30.2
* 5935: 27.8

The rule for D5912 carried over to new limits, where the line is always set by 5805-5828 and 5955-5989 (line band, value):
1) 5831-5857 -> -1.47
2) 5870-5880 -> 0.36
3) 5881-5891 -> 1.16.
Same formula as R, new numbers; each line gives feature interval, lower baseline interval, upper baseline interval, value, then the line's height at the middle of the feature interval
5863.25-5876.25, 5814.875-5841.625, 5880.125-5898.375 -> -1.5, 27.4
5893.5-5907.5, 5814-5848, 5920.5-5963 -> 0.7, 30.3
